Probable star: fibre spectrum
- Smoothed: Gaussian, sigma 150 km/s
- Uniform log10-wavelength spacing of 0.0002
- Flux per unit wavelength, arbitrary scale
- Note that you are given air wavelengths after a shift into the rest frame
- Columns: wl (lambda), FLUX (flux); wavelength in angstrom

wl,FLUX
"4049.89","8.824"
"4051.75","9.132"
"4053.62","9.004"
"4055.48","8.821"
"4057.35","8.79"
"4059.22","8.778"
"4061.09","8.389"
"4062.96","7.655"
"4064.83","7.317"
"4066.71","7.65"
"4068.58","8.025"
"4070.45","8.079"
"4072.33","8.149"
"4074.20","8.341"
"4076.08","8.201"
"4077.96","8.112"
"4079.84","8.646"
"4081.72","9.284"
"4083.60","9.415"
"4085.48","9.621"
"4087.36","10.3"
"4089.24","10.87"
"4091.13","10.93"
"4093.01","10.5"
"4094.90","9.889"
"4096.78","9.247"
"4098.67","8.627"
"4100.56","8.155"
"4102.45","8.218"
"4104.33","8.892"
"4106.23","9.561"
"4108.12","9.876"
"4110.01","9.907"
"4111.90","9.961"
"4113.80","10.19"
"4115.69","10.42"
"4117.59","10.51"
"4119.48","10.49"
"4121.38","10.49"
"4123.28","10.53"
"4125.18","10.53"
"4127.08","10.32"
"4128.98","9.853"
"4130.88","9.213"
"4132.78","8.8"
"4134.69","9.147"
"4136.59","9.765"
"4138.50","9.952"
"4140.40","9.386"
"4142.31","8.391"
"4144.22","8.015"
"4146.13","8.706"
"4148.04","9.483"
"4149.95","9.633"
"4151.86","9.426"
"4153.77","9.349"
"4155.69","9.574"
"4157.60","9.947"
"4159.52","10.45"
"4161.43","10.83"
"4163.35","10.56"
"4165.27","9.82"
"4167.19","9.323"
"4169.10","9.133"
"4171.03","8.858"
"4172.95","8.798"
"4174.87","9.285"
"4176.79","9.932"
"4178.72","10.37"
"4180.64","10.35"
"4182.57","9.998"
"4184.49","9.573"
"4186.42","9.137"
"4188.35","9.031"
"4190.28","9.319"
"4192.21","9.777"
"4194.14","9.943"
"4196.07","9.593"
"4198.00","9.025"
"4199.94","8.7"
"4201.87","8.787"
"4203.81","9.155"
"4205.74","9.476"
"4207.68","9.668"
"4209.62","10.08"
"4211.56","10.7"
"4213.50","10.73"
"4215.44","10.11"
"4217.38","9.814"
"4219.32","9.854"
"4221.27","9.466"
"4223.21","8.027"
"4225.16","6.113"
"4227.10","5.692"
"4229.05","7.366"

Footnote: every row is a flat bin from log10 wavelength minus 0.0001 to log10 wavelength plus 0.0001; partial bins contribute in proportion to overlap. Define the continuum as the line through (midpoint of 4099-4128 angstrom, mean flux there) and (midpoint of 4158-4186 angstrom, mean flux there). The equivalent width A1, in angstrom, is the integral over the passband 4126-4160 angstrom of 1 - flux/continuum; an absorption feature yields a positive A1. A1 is 1.4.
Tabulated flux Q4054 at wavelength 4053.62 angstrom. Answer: 9.004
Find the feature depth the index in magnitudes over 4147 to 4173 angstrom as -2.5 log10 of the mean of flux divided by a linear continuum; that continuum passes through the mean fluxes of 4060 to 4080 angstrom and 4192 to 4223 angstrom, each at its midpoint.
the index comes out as -0.07 mag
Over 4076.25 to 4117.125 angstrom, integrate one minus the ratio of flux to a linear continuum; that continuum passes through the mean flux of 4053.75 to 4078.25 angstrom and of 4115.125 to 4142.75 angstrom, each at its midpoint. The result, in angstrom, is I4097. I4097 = -2.4 angstrom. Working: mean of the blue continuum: 8.21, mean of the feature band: 9.54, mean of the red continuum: 9.87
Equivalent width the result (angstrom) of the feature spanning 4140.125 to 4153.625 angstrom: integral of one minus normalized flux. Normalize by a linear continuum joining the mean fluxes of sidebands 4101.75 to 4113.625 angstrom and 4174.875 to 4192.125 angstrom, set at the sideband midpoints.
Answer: 0.8 angstrom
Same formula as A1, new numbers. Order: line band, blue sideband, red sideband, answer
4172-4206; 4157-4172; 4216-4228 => -1.1 angstrom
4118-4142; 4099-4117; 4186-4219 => -0.9 angstrom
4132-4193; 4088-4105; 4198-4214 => 0.3 angstrom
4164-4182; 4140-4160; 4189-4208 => -0.5 angstrom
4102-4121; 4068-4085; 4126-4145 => -1.9 angstrom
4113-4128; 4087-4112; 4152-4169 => -1.1 angstrom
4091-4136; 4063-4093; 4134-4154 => -3.4 angstrom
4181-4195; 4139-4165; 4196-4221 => 0.1 angstrom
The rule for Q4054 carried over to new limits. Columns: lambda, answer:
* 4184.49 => 9.573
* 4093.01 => 10.5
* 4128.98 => 9.853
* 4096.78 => 9.247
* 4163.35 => 10.56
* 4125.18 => 10.53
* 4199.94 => 8.7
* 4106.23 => 9.561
